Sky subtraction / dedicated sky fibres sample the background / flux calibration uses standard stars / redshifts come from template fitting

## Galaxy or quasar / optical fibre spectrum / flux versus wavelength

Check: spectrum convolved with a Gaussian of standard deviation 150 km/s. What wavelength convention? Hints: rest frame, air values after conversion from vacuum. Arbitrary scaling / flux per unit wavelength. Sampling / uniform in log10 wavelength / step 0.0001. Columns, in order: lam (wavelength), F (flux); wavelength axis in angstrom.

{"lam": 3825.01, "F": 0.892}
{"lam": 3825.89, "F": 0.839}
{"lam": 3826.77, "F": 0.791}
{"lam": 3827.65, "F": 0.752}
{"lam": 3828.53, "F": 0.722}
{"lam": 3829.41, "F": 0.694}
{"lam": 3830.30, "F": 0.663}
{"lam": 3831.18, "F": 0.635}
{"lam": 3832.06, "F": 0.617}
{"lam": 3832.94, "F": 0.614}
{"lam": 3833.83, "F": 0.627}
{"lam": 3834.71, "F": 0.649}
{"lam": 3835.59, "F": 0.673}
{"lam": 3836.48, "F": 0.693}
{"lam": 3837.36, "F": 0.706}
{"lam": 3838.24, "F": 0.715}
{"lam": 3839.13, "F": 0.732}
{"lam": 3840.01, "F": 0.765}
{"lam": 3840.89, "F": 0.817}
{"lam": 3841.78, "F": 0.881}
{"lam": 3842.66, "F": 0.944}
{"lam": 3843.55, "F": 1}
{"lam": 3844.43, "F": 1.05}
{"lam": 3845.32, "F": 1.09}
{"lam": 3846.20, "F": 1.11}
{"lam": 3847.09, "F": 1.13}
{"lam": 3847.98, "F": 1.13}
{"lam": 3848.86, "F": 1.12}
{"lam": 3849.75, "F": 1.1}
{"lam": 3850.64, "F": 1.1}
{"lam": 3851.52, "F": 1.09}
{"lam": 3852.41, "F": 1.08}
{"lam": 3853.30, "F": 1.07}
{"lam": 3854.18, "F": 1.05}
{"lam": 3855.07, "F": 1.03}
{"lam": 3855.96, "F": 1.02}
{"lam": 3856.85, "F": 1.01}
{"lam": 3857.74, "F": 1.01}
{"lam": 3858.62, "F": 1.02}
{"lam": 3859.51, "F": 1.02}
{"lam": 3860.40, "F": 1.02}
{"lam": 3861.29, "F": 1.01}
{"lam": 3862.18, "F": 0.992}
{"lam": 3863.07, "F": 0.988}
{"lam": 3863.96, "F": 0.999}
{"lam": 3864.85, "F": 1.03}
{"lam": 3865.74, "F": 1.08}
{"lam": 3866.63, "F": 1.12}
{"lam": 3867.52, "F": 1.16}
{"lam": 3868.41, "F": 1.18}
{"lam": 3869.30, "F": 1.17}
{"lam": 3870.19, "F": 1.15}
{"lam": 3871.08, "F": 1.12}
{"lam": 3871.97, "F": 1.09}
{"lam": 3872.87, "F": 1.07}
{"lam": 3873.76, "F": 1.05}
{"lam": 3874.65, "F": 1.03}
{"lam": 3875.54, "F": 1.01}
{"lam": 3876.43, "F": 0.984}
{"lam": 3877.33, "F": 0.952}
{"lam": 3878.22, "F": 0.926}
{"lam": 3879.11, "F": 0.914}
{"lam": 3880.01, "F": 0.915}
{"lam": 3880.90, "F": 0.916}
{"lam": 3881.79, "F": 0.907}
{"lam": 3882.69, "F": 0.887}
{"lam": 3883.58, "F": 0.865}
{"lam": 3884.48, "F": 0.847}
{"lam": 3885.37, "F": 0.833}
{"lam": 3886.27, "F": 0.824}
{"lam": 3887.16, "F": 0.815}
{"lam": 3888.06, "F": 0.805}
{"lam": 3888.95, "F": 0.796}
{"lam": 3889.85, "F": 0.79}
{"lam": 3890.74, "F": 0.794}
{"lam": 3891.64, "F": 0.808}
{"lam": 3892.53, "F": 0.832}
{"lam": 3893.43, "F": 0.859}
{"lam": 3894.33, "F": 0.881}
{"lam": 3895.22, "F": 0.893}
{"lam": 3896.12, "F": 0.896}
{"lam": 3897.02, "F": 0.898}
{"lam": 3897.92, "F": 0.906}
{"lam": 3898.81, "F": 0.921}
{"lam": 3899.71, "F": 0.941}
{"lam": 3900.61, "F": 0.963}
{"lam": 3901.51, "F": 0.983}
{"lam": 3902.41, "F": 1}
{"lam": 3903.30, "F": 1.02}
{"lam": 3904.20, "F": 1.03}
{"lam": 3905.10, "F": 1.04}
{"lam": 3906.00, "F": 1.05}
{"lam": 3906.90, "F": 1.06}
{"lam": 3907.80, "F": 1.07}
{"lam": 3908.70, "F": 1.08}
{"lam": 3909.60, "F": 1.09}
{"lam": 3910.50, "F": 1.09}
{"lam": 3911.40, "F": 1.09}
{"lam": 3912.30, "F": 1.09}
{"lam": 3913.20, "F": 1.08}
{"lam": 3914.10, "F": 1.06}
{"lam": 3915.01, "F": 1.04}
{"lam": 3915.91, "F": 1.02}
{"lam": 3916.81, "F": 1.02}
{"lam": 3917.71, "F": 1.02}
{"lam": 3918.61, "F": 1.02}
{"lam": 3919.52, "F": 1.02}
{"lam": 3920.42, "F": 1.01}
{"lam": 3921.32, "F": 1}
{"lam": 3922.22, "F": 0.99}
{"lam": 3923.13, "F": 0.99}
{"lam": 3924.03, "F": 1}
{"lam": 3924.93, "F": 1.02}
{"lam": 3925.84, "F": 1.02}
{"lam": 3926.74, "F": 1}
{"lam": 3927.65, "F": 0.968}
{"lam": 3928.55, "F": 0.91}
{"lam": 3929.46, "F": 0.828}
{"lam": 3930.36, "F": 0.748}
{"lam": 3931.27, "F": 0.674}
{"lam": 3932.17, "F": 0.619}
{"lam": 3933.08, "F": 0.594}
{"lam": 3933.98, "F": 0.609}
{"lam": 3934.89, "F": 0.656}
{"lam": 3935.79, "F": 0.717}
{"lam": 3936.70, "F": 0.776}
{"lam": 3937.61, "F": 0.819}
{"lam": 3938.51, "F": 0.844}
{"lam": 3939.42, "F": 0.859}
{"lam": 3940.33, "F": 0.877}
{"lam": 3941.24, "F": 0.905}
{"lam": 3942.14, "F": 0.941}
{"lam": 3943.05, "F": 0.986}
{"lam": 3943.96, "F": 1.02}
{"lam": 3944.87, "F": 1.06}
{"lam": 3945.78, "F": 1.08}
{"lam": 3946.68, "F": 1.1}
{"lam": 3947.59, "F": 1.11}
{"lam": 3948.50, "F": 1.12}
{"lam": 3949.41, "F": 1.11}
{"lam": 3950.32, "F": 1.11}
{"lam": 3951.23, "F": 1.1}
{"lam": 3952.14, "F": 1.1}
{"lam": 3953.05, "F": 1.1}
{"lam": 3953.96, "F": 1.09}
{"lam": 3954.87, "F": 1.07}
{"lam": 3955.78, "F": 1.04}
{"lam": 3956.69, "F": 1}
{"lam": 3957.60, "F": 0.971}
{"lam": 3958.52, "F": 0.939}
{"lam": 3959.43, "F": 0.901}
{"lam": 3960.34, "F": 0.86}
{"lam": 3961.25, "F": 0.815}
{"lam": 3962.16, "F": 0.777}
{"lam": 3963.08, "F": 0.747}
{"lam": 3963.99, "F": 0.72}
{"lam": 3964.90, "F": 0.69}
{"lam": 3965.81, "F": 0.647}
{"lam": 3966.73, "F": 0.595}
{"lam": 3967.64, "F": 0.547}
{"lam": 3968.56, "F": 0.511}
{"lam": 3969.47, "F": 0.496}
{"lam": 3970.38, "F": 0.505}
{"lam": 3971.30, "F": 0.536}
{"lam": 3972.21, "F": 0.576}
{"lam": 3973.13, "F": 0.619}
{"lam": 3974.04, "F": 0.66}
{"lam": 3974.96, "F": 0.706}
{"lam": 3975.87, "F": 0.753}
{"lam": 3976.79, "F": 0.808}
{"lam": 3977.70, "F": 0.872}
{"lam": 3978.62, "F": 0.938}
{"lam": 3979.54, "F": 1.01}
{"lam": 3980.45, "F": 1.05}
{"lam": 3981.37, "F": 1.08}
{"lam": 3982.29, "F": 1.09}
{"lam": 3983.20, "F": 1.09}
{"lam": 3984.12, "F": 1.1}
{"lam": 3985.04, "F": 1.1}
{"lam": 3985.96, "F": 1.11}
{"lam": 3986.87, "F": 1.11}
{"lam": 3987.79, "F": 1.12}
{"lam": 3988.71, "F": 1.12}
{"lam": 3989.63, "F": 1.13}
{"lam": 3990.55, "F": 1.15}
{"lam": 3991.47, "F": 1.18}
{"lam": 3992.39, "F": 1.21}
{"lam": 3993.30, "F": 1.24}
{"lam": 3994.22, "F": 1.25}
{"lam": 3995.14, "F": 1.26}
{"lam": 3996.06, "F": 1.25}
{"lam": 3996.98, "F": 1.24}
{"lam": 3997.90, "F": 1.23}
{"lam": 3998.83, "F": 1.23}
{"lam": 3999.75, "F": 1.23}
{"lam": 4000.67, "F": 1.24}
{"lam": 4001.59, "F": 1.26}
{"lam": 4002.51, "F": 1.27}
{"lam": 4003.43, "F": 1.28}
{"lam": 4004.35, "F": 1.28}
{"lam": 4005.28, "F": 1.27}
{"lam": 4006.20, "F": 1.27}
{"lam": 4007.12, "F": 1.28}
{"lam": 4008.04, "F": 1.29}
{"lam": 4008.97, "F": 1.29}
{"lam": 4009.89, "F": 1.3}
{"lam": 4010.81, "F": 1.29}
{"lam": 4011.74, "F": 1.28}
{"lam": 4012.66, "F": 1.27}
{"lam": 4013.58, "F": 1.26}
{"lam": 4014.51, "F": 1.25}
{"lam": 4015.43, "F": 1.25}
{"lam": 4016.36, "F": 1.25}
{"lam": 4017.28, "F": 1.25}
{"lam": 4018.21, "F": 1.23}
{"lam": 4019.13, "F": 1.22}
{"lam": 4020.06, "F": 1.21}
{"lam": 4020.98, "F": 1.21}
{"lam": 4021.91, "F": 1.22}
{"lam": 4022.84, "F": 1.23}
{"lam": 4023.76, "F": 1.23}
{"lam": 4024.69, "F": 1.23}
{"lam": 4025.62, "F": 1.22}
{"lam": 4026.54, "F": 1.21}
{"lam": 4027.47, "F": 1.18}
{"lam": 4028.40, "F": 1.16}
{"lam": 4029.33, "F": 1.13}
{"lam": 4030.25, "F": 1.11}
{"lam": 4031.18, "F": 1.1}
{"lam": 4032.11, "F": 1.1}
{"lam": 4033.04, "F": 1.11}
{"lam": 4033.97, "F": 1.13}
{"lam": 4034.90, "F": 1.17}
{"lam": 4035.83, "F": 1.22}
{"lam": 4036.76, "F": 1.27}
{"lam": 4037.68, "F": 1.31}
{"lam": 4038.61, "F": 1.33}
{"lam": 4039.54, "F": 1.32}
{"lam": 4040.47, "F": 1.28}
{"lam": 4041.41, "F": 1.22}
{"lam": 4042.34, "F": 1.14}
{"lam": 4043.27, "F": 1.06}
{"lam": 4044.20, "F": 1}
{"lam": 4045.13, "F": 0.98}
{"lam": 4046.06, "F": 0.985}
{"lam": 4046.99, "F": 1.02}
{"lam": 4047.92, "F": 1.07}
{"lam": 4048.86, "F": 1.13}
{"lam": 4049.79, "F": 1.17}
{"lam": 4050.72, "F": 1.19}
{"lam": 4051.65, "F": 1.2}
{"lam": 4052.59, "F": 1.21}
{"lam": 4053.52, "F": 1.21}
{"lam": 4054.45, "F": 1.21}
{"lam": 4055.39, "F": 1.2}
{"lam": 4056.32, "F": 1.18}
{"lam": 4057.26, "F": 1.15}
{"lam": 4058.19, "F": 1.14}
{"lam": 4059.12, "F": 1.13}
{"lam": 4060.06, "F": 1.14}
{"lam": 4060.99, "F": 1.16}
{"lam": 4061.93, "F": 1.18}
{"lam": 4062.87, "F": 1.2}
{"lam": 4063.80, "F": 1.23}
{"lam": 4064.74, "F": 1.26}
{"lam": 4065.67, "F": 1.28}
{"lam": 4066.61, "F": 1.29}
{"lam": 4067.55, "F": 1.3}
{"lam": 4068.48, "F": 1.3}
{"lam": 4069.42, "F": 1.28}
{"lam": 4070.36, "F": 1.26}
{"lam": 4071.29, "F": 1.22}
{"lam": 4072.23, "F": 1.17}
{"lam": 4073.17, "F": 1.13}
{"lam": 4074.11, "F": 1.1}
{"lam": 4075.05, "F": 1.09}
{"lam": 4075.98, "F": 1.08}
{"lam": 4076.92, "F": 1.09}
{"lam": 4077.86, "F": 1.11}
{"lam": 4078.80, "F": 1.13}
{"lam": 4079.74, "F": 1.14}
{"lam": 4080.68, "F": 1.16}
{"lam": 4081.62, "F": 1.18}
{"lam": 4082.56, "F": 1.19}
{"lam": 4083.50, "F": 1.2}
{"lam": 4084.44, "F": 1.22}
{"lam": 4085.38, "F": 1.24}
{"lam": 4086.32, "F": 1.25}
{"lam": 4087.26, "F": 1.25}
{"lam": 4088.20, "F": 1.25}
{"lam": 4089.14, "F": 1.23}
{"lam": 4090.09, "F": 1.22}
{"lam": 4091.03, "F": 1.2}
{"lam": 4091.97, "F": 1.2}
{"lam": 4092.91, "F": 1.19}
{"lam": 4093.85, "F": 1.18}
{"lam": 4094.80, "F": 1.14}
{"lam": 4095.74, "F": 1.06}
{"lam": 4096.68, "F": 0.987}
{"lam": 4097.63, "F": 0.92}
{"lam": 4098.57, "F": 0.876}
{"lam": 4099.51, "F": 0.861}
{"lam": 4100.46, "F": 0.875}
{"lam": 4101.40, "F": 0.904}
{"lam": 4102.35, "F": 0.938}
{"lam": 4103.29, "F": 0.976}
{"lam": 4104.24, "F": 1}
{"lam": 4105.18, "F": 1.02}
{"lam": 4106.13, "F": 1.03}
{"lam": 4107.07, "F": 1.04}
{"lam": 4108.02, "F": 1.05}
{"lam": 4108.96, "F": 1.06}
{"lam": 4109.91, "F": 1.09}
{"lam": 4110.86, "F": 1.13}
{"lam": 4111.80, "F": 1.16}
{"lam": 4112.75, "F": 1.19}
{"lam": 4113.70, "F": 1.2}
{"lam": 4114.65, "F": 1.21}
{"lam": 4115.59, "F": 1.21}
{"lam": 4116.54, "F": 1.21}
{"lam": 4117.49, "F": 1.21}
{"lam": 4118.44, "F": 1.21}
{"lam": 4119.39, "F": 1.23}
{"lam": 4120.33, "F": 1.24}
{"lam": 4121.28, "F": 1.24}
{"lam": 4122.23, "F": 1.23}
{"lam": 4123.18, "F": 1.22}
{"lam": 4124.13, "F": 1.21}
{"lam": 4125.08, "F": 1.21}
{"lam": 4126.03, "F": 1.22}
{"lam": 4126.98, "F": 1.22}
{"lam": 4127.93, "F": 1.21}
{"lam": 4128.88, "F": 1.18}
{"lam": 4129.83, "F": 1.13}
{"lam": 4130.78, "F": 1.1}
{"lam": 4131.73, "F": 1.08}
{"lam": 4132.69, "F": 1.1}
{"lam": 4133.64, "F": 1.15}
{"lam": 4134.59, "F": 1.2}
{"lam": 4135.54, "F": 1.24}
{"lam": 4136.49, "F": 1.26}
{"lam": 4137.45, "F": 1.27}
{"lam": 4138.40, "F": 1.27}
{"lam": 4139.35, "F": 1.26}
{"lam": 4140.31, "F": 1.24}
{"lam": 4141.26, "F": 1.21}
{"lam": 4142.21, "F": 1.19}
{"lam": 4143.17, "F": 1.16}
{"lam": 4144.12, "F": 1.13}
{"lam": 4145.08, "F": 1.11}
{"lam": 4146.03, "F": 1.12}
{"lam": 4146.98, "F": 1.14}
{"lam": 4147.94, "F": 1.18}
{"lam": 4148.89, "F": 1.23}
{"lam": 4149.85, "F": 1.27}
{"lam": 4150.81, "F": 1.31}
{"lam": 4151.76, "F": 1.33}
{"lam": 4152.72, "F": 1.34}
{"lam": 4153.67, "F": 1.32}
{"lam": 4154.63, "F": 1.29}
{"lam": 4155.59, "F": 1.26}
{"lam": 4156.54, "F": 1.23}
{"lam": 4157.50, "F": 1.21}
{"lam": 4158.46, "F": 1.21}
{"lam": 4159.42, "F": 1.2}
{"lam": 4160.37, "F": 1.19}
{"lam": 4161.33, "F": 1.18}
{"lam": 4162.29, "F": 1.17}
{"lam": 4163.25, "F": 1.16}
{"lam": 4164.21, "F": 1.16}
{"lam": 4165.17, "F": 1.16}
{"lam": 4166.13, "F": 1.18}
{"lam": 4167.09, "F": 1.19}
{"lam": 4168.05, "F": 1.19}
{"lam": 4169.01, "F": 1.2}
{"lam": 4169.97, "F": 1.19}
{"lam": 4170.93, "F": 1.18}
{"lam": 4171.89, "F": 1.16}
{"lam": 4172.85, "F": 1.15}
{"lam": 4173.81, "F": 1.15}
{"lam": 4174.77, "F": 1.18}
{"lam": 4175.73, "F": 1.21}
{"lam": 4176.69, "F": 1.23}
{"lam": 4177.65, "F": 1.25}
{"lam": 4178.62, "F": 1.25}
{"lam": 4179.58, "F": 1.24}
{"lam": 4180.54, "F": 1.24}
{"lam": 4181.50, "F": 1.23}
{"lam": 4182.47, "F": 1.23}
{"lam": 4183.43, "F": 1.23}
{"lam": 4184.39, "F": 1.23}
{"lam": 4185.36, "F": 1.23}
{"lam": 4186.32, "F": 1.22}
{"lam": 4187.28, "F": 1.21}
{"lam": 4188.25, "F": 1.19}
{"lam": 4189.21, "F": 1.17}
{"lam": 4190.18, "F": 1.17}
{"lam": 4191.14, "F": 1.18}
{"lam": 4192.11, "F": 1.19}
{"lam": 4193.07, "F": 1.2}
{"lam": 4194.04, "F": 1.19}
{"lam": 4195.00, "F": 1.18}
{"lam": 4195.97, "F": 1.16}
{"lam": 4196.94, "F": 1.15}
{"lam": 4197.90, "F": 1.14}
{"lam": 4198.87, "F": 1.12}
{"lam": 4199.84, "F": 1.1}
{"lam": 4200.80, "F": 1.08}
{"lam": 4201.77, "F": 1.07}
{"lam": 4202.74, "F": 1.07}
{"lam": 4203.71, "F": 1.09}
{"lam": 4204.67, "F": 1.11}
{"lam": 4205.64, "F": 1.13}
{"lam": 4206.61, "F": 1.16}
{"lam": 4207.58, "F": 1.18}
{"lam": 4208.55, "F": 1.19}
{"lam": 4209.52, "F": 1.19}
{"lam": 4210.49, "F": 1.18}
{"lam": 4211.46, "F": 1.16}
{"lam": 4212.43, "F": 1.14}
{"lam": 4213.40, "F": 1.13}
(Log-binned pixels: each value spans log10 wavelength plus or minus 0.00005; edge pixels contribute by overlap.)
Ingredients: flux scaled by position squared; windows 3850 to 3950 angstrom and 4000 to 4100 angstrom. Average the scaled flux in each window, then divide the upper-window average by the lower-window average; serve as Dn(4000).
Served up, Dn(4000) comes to 1.32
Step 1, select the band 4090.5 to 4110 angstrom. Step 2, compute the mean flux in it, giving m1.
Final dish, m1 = 1.03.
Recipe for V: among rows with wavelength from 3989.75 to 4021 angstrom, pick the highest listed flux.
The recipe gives 1.3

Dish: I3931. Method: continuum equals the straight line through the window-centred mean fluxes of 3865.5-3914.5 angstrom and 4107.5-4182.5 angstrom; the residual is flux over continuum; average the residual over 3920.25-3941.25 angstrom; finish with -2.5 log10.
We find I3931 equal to 0.190 mag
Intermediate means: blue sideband 0.975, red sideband 1.2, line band 0.848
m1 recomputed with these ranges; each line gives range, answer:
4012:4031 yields 1.22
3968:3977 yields 0.611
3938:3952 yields 1.02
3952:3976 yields 0.773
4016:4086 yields 1.18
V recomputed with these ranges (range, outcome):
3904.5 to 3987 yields 1.12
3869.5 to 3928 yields 1.15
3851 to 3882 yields 1.18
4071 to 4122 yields 1.25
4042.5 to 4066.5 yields 1.28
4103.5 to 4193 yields 1.34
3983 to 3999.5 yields 1.26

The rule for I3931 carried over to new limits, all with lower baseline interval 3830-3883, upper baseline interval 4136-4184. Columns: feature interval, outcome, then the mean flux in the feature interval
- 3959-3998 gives 0.17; 0.914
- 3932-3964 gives 0.12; 0.926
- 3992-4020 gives -0.16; 1.26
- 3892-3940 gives 0.08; 0.936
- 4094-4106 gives 0.20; 0.97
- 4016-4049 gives -0.06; 1.17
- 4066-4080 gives -0.04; 1.18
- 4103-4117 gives 0.06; 1.11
